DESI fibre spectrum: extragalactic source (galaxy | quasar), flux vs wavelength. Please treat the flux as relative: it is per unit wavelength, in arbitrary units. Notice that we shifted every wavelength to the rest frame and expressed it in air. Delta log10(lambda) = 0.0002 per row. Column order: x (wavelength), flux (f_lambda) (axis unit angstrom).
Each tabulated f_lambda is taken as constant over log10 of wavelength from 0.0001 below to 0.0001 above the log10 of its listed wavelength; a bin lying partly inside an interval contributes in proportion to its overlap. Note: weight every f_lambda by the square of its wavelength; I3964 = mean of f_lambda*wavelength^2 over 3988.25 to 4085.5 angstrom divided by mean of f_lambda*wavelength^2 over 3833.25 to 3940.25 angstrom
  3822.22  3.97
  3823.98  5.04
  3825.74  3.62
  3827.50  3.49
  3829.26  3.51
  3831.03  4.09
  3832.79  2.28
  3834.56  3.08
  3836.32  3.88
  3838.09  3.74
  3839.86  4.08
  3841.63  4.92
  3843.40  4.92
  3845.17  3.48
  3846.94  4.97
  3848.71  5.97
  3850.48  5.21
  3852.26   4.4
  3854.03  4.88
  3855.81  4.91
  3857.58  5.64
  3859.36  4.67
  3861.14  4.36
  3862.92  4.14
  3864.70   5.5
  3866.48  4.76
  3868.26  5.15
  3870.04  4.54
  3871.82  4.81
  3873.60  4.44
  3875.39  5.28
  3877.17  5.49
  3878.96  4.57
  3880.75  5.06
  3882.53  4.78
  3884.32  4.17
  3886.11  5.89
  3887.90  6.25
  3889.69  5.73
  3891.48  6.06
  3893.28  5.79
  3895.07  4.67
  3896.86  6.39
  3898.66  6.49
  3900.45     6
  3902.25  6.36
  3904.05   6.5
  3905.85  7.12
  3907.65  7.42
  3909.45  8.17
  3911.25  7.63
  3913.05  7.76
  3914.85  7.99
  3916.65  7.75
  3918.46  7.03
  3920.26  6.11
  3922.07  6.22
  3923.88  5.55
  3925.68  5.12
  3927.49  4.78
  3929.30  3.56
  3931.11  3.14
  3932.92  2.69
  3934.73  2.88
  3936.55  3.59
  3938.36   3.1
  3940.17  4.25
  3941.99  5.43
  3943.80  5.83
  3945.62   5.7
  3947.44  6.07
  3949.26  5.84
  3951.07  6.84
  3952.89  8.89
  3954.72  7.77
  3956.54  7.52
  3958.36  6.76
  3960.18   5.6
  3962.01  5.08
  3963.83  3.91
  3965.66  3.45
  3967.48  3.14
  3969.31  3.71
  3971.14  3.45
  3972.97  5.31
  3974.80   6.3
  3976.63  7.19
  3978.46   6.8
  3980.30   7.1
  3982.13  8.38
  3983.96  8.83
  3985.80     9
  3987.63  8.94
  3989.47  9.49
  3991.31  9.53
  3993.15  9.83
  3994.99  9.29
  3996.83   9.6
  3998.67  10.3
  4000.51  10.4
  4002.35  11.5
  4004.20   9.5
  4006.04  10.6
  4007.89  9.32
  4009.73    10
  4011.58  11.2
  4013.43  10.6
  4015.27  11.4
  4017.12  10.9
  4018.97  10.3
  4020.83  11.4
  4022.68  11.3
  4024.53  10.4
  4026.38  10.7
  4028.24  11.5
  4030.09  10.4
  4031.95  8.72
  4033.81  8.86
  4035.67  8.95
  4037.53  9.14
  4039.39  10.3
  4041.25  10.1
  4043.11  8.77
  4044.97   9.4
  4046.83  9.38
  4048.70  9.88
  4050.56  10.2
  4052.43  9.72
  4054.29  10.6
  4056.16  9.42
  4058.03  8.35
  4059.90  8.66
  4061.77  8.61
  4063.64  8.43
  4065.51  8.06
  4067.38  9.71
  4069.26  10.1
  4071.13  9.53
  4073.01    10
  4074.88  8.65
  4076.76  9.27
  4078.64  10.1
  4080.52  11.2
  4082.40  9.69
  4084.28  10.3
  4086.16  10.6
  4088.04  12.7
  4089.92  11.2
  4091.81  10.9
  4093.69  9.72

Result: 2.0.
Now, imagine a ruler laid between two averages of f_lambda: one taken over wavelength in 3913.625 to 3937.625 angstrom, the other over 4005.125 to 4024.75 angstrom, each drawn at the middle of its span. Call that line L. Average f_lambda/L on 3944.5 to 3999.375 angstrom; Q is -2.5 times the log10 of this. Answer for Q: 0.16 mag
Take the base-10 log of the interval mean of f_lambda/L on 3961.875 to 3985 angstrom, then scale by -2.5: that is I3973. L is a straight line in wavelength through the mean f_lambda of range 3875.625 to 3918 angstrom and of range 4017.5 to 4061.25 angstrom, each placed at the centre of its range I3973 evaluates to 0.41 mag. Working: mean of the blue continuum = 6.26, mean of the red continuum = 9.84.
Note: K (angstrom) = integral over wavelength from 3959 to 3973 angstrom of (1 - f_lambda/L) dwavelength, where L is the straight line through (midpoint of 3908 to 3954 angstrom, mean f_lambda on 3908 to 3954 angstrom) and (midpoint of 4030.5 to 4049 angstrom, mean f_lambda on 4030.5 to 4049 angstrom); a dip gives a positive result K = 5.5 angstrom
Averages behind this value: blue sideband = 5.7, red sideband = 9.36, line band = 4.19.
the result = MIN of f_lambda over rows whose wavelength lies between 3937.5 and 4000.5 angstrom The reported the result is 3.1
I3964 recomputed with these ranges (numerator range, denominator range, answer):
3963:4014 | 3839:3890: 1.75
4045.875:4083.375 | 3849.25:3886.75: 2.14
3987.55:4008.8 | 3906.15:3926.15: 1.47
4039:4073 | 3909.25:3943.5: 1.88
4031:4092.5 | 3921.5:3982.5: 1.93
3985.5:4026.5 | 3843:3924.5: 1.92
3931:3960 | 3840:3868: 1.19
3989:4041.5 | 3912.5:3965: 1.90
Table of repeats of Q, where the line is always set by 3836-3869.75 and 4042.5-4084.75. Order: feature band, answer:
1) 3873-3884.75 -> 0.095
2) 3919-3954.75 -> 0.281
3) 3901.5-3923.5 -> -0.177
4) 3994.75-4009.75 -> -0.240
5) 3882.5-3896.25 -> 0.014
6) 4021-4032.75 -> -0.220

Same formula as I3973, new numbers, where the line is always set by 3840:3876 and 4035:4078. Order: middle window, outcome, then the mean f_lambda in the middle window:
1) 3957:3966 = 0.35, 5.18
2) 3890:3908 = -0.08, 6.23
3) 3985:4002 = -0.22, 9.67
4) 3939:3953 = 0.16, 5.89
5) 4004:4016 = -0.25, 10.4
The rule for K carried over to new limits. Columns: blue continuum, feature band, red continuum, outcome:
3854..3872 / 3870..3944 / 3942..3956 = 2.32 angstrom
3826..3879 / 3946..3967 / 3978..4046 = 4.90 angstrom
